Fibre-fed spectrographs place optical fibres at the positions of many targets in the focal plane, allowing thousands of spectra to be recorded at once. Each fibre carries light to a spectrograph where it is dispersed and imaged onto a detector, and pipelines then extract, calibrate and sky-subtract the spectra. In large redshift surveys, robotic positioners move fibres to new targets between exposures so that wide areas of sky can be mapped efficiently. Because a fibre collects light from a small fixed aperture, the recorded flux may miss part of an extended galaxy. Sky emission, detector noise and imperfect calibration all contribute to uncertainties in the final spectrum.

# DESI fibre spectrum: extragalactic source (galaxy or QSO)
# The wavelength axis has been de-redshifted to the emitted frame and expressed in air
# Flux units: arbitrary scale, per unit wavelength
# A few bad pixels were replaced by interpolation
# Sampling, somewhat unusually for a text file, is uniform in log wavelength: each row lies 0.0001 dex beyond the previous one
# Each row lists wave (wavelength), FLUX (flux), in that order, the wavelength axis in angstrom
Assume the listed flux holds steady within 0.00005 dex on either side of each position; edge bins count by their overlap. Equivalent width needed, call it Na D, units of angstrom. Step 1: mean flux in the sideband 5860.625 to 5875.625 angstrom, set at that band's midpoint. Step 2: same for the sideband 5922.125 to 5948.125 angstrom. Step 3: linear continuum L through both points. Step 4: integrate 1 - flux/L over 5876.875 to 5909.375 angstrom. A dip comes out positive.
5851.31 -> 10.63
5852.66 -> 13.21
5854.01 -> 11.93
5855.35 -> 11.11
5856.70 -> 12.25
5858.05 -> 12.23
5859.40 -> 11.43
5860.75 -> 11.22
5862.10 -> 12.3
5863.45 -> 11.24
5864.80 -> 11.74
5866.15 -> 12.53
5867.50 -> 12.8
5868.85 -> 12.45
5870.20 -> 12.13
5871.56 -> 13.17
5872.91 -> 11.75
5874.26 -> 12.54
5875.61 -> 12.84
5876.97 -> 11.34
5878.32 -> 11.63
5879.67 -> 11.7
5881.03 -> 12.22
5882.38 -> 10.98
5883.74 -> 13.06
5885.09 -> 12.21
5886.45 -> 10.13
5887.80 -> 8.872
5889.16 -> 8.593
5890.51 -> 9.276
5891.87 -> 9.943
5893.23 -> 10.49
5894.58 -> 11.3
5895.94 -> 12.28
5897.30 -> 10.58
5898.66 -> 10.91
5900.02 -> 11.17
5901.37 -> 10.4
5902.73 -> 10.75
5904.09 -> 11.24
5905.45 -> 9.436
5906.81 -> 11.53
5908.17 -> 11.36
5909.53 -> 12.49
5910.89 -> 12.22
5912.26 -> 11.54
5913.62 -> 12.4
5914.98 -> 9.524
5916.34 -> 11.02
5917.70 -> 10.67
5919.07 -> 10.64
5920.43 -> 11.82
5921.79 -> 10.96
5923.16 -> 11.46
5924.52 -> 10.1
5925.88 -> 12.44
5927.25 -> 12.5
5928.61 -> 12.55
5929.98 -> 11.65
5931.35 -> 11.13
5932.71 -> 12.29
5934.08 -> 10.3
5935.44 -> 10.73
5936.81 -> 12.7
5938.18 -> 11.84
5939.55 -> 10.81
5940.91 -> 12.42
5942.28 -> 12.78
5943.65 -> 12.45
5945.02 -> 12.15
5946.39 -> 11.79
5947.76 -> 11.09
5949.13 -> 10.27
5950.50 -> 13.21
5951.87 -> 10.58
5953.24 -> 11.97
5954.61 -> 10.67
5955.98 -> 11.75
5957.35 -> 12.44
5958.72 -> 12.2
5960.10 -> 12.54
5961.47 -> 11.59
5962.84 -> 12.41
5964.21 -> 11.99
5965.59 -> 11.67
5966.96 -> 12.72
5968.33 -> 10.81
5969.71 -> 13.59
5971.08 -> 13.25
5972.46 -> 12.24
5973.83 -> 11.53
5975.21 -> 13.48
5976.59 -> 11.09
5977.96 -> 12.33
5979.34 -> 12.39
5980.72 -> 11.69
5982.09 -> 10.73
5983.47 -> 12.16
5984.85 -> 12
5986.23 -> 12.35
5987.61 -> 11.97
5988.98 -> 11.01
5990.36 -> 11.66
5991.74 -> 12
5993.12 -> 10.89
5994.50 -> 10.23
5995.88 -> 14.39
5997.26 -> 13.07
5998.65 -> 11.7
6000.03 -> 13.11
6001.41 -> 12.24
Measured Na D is 3.1 angstrom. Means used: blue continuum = 12.2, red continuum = 11.7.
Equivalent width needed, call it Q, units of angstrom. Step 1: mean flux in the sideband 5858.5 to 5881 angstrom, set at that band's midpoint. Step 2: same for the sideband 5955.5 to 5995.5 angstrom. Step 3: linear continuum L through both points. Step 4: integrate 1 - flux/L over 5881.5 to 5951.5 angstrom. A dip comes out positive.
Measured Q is 4.39 angstrom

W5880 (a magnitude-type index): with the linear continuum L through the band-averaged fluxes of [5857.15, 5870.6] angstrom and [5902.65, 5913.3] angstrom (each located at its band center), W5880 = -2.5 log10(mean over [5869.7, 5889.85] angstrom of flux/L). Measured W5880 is 0.02 mag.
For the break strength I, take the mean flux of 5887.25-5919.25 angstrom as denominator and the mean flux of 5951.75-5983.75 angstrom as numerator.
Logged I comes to 1.11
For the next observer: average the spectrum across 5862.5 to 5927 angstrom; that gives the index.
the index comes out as 11.3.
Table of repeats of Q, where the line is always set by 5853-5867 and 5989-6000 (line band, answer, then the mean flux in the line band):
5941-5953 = 0.1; 11.8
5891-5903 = 1.0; 10.8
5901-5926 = 1.6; 11.1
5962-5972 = -0.3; 12.3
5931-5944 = 0.2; 11.7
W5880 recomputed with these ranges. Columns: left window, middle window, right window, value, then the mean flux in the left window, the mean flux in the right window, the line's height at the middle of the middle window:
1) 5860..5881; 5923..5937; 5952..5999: 0.04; 12.1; 12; 12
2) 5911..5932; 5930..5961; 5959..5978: 0.01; 11.4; 12.2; 11.8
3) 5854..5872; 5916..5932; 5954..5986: 0.06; 12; 12.1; 12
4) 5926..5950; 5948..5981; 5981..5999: -0.02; 11.8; 11.9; 11.8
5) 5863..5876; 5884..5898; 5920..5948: 0.16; 12.3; 11.7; 12.1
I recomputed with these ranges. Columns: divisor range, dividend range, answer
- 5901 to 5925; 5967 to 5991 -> 1.08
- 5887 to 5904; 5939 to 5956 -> 1.12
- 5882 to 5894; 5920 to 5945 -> 1.13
